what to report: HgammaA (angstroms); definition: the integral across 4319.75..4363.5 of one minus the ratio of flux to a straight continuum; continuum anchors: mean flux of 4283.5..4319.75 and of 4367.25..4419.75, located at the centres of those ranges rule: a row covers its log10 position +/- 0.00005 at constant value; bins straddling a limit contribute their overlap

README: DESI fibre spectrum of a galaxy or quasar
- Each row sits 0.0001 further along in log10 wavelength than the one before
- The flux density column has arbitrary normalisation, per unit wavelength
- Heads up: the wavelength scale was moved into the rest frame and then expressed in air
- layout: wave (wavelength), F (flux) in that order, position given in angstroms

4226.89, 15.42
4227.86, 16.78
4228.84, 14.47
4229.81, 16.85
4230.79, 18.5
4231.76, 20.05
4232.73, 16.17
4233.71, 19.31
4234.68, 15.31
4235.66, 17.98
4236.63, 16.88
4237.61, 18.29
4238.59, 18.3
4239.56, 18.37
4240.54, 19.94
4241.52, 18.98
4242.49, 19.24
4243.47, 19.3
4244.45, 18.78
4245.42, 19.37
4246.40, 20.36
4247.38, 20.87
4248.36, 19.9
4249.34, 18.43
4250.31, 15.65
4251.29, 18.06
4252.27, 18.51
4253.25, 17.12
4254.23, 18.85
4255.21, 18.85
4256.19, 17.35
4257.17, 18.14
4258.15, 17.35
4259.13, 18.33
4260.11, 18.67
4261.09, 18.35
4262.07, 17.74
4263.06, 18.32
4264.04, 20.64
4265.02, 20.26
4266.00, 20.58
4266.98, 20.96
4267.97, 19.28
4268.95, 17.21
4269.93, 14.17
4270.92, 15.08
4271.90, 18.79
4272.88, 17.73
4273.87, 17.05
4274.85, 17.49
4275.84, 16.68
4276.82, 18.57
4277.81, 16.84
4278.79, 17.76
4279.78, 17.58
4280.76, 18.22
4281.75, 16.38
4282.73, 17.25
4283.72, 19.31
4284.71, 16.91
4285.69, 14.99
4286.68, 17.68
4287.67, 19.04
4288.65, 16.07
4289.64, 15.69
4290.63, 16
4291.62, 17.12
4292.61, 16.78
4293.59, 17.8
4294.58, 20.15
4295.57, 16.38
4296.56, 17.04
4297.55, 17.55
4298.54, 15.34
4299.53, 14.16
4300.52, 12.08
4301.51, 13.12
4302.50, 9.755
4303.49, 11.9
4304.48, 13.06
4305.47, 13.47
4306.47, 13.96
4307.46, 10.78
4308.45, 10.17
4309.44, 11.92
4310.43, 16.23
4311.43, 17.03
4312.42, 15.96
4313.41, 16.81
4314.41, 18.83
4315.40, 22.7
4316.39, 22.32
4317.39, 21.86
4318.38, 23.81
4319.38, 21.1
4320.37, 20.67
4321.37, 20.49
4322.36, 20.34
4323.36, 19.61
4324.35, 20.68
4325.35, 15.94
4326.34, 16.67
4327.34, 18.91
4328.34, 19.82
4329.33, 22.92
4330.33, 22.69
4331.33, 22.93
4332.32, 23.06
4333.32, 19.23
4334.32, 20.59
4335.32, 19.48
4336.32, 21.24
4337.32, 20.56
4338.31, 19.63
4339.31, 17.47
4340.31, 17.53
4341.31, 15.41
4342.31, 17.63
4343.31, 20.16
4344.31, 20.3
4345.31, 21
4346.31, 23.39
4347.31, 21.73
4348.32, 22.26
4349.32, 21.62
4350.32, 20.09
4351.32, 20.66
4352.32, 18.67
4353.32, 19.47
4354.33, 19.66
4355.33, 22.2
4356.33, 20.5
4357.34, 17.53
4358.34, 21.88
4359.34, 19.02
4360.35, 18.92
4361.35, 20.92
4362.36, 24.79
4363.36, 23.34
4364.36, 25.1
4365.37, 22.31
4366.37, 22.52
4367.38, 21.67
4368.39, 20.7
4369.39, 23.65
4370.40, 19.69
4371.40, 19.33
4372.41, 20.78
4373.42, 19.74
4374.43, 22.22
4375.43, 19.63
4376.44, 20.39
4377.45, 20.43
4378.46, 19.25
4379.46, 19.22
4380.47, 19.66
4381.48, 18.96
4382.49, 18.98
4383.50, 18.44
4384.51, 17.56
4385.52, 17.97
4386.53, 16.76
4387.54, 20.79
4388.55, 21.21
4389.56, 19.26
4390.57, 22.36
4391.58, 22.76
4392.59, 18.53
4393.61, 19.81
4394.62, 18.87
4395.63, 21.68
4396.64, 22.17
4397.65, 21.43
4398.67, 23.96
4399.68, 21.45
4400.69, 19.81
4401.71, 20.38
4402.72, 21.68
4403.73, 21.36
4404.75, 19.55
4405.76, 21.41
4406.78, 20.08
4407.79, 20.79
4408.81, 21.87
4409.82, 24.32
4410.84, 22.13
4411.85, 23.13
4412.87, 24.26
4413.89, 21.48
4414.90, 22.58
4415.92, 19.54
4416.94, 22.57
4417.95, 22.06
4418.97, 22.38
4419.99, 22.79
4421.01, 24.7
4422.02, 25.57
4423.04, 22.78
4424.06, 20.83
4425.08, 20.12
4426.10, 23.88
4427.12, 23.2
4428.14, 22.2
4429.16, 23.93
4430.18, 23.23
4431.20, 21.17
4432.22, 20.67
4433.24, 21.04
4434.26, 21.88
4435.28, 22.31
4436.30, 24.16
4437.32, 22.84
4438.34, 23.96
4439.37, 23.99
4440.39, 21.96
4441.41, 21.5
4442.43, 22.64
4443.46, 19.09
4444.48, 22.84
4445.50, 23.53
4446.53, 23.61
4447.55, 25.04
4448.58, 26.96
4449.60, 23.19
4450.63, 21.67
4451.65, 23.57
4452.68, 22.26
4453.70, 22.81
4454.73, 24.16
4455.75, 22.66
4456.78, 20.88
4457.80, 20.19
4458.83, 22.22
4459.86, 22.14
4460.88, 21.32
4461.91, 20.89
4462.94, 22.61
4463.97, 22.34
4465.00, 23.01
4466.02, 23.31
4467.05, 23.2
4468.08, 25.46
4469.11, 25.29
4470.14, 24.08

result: -4.8 angstroms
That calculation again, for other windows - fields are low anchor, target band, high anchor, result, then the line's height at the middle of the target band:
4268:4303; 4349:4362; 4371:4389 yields -0.9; 18.8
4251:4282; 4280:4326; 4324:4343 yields 5.0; 18.9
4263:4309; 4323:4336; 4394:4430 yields -1.3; 18.4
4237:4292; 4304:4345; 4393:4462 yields 2.0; 19.6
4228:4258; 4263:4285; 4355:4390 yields 0.9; 18.8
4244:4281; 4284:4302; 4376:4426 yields 2.4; 18.9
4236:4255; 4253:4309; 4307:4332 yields 6.2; 18.8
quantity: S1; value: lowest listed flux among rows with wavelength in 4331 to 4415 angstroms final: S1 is 15.41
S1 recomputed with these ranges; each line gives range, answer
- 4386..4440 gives 16.76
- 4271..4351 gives 9.755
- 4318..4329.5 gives 15.94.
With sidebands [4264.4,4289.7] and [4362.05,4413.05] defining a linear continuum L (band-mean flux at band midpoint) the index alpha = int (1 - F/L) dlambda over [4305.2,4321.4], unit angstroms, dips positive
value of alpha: 1.1 angstroms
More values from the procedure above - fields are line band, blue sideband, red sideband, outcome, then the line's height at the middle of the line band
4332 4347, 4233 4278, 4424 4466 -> 0.31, 20.2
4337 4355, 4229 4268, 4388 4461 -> 0.61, 20.6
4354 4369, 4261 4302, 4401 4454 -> -0.99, 20.1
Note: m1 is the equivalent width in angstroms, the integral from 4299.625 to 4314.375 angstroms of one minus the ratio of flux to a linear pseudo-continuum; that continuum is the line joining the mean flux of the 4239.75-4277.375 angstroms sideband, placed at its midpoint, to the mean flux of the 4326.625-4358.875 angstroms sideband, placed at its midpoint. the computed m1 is 4.5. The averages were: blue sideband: 18.4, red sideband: 20.3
